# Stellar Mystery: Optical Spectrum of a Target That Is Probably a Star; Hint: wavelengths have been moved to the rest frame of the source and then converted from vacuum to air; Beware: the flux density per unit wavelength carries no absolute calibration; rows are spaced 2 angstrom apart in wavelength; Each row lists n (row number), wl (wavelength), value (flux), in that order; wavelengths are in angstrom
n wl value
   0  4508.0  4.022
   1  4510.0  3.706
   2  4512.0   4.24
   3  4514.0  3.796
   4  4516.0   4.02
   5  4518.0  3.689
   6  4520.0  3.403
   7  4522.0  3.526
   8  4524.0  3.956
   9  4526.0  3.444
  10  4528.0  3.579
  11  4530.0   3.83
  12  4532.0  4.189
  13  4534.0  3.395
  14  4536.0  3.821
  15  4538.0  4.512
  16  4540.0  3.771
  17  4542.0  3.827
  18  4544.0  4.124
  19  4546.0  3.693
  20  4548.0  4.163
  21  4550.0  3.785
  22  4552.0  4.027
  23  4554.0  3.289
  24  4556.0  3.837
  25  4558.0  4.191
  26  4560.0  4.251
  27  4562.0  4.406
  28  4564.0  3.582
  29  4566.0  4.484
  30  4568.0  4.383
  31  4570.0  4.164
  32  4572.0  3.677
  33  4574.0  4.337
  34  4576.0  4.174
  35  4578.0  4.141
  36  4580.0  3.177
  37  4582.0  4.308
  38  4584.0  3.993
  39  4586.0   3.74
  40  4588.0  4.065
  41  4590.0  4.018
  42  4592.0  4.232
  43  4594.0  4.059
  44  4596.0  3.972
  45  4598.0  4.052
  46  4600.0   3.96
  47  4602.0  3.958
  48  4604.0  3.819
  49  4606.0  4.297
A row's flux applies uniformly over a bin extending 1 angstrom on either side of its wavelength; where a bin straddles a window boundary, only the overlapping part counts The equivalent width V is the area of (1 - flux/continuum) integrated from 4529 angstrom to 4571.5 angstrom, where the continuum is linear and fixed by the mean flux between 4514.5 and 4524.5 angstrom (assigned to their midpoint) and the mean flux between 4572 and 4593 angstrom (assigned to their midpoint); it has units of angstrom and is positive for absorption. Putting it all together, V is -1.4 angstrom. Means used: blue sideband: 3.71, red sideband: 4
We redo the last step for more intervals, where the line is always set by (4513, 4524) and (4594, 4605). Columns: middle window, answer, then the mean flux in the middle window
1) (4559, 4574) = -1.12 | 4.15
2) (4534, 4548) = -0.56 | 3.93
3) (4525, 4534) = 0.06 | 3.72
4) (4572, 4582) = -0.19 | 3.96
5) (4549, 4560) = -0.12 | 3.86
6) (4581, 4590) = -0.25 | 4.03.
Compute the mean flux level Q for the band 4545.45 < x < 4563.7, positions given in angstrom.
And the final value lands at 3.95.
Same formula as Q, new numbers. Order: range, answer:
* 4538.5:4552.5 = 3.93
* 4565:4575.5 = 4.21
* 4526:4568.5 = 3.94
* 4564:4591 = 4.03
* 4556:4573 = 4.12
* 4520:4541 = 3.78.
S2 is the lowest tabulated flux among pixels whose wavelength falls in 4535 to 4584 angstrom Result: 3.177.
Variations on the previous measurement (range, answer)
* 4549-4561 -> 3.289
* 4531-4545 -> 3.395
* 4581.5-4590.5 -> 3.74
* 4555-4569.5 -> 3.582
